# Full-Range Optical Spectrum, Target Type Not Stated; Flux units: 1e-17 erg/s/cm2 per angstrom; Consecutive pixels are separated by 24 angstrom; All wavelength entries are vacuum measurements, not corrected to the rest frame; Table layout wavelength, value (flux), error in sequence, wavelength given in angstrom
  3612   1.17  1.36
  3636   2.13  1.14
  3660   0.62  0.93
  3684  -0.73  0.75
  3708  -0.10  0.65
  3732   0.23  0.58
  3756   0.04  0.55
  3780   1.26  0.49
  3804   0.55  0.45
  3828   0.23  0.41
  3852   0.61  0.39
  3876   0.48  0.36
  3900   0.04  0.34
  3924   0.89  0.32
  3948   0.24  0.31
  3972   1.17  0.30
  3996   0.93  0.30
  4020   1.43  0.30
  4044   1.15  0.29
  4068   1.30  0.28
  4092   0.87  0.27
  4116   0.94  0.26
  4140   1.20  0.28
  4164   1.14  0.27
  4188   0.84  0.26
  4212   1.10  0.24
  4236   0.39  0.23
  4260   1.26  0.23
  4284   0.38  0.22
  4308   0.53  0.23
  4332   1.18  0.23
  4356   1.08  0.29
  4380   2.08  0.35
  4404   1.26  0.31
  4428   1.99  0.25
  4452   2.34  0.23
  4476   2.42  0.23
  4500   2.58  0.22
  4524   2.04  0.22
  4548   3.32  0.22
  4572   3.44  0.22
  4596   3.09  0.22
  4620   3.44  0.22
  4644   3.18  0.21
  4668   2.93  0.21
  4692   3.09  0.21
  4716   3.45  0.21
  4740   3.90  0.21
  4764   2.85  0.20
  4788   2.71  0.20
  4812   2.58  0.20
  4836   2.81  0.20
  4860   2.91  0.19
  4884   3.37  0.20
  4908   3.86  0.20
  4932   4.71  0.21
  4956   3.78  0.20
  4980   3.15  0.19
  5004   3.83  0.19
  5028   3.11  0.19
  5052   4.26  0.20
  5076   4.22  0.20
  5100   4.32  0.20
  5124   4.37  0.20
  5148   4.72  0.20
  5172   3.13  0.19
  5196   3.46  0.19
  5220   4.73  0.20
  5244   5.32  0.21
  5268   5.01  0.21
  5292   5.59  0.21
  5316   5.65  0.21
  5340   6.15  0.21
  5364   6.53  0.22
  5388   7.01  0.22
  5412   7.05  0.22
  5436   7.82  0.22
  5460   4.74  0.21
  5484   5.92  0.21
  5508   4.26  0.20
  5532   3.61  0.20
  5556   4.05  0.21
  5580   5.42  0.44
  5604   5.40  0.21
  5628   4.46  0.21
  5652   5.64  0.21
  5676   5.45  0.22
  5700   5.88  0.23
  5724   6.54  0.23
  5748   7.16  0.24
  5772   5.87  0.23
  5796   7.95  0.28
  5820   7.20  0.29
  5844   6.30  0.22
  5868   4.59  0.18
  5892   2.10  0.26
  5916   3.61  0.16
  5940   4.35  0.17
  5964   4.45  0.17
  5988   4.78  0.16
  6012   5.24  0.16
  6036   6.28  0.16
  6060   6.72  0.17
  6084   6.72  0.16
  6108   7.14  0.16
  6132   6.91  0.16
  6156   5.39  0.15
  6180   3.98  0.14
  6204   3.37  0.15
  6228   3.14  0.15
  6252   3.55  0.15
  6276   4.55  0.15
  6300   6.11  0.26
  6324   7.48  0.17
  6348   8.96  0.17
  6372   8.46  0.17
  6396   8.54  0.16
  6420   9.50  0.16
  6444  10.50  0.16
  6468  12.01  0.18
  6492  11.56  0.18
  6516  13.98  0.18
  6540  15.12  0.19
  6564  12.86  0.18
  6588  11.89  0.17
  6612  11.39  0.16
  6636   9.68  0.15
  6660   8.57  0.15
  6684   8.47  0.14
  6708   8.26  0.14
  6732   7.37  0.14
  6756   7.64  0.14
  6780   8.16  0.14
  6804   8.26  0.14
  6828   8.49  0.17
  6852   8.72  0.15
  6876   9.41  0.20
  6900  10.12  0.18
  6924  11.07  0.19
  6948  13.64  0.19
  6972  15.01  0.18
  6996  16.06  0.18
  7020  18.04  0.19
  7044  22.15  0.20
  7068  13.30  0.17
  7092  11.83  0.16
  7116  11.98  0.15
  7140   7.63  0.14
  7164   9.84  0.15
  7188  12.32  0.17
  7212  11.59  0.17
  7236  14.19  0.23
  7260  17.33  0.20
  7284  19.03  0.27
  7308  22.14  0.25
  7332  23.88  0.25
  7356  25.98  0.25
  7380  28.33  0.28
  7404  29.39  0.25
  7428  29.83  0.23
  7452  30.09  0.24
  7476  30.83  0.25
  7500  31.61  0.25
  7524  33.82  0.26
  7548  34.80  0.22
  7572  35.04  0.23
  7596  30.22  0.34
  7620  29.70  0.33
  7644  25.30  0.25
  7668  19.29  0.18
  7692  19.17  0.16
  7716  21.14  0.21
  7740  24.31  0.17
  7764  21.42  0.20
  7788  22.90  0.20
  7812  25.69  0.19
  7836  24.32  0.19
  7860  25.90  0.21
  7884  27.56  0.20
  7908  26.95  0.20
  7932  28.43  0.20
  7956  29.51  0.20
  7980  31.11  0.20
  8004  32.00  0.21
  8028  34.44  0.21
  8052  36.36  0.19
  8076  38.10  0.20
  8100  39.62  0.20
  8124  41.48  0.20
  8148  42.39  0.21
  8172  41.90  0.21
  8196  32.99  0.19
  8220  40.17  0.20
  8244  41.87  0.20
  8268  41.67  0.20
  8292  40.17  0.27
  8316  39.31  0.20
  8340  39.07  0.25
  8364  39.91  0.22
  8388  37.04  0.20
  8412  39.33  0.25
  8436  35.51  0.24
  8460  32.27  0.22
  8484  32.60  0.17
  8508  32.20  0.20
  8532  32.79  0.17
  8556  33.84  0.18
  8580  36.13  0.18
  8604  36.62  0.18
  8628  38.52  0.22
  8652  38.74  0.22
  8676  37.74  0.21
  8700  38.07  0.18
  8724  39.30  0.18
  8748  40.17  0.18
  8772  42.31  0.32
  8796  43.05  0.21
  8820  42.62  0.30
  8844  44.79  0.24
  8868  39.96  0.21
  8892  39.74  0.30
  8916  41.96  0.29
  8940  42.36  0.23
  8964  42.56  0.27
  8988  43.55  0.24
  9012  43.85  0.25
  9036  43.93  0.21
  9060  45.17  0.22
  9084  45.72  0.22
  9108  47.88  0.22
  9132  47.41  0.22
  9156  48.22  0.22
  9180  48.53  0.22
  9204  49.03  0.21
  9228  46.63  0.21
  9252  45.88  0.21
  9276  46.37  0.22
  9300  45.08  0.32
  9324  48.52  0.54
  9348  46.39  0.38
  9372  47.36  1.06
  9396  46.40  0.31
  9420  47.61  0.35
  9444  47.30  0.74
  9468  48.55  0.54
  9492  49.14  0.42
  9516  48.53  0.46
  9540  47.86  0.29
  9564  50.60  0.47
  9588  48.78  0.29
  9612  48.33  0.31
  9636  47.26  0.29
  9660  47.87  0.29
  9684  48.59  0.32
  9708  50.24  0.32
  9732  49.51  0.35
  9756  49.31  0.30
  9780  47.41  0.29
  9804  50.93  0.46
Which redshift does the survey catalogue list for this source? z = 0.00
